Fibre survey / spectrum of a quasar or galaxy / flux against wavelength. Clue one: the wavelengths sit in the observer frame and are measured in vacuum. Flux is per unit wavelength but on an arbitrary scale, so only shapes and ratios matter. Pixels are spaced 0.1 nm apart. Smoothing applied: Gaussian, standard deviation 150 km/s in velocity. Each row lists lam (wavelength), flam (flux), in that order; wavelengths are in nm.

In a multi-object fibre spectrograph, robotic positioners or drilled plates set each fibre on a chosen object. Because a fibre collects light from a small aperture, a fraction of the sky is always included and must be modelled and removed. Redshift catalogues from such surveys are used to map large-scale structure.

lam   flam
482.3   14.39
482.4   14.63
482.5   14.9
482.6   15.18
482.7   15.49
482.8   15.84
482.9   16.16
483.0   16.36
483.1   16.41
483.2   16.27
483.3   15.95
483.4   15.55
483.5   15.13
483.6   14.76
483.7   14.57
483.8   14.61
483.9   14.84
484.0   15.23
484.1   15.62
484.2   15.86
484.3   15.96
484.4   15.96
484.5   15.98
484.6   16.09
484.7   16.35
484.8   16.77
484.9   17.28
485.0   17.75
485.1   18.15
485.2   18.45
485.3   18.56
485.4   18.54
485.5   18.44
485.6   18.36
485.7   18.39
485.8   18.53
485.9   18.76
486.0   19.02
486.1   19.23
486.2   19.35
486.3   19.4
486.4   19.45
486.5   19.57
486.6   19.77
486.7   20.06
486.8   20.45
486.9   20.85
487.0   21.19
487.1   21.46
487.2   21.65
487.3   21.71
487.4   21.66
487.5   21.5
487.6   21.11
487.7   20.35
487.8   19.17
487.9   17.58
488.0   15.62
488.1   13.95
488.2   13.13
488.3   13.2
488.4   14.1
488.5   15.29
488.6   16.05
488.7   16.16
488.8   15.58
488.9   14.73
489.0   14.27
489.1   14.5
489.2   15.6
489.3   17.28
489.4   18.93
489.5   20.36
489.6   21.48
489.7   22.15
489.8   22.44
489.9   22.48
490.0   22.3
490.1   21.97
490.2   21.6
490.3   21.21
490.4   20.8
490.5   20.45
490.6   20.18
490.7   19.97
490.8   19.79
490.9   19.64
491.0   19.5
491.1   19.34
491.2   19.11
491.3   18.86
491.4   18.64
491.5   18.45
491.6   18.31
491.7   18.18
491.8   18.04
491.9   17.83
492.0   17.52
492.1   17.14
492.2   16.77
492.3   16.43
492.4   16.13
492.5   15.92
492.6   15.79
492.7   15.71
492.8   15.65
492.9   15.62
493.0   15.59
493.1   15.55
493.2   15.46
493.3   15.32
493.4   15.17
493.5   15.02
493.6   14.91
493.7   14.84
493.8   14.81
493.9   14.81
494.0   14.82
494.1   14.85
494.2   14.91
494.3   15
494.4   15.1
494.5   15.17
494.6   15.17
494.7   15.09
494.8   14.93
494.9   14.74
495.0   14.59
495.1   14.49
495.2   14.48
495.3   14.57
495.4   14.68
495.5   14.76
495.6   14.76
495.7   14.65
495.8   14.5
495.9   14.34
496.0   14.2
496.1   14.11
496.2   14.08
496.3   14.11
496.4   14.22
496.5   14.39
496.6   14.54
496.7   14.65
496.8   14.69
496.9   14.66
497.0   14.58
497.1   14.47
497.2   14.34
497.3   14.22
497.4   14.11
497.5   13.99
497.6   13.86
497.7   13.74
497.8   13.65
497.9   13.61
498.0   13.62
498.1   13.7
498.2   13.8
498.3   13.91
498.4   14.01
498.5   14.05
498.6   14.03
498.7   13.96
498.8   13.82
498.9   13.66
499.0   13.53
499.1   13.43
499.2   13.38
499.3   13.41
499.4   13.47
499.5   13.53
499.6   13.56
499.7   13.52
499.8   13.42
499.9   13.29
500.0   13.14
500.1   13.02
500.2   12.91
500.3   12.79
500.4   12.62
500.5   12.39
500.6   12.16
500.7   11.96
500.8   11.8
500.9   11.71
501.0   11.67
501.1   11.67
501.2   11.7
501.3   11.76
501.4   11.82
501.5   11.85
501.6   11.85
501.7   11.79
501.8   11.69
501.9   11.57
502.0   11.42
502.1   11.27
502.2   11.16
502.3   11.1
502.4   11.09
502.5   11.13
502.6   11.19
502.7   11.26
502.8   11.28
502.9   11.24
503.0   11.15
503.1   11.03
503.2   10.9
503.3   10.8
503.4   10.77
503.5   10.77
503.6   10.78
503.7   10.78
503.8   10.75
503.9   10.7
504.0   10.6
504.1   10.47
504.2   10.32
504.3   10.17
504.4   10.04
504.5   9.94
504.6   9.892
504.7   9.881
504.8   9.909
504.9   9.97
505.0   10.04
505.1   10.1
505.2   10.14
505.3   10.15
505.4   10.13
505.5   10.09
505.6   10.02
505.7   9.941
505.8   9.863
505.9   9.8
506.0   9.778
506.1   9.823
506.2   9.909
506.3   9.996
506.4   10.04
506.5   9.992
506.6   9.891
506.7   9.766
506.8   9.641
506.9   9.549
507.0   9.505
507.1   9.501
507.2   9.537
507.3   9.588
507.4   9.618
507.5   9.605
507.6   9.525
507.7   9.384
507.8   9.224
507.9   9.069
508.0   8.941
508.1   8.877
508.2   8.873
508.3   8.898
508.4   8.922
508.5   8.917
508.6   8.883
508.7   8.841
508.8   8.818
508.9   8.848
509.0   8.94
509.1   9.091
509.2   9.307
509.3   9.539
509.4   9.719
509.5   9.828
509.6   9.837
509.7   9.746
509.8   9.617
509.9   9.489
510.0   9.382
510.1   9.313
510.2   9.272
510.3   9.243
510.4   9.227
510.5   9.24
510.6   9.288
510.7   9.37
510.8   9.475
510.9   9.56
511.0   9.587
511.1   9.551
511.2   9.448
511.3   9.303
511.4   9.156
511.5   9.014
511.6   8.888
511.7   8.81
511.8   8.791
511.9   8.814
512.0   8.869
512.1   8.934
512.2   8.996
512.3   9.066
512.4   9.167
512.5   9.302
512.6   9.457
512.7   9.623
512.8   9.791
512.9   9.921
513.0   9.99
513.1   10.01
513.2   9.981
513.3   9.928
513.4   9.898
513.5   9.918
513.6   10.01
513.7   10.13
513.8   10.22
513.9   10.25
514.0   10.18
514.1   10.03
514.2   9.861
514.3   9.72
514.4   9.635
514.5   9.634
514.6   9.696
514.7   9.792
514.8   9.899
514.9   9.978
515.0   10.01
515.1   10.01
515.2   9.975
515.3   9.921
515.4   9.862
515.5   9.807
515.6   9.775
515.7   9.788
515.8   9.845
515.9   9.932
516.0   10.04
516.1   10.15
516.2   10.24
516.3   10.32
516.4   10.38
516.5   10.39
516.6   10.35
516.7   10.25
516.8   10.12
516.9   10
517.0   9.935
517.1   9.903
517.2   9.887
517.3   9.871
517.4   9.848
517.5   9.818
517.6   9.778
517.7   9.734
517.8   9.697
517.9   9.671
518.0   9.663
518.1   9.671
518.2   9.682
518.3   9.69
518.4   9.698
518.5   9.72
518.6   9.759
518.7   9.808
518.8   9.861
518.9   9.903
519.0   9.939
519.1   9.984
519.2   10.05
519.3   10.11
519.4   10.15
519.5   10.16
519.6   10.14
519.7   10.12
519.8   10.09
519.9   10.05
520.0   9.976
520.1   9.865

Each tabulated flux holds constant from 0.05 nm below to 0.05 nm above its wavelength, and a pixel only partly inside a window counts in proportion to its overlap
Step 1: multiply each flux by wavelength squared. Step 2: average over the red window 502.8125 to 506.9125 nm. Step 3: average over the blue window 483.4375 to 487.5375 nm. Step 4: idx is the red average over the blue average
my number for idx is 0.61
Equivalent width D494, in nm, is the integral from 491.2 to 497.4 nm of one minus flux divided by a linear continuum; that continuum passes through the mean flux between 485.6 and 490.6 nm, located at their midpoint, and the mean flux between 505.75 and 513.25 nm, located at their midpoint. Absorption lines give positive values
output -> 0.29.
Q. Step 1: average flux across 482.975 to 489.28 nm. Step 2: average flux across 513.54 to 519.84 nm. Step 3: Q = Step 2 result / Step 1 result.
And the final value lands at 0.57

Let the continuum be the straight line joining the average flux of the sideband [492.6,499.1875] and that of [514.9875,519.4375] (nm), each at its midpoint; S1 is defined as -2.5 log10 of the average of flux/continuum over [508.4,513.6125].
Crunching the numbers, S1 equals 0.20 mag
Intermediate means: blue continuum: 14.5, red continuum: 9.93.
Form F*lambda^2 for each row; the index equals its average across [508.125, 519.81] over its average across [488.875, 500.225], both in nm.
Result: 0.7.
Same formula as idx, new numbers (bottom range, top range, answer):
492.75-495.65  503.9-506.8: 0.70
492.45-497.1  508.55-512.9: 0.66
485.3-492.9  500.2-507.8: 0.61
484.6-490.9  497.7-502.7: 0.71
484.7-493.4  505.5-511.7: 0.56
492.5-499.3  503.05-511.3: 0.70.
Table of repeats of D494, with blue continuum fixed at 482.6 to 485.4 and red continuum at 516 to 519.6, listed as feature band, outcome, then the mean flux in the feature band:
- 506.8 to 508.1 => 0.27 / 9.41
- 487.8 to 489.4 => -0.01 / 15.4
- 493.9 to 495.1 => -0.06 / 14.9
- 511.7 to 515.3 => 0.35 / 9.69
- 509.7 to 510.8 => 0.19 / 9.37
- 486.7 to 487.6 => -0.33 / 21.2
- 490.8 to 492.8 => -0.41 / 17.8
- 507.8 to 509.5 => 0.38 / 9.06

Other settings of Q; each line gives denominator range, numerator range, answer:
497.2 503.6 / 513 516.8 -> 0.80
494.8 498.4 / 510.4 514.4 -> 0.67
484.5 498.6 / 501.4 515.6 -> 0.59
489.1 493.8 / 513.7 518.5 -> 0.55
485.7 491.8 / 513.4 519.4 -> 0.52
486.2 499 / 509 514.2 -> 0.57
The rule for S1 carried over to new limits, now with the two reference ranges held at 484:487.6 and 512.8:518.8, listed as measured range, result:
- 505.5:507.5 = 0.280 mag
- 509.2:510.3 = 0.221 mag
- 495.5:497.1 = 0.087 mag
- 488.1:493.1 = -0.036 mag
